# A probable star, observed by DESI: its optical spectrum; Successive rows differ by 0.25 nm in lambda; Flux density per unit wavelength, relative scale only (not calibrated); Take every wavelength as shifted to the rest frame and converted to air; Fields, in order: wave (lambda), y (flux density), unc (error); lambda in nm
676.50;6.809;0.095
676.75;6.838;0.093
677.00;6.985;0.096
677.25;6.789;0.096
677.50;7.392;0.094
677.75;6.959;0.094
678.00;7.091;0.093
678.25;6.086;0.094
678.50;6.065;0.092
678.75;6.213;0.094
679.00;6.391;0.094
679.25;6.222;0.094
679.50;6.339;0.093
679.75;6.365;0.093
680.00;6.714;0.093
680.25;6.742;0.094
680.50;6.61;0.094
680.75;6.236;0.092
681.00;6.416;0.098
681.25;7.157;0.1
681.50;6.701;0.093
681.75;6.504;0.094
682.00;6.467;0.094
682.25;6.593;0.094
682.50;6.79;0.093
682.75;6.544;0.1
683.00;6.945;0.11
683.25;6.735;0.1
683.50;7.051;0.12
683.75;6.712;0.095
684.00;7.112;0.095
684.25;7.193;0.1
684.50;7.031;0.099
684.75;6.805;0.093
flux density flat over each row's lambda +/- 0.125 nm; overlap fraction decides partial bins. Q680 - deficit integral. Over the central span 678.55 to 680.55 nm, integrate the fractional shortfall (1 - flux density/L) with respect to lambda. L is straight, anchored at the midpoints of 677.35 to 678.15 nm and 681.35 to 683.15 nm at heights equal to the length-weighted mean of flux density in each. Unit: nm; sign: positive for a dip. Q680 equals 0.14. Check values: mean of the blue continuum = 7.1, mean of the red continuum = 6.66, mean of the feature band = 6.43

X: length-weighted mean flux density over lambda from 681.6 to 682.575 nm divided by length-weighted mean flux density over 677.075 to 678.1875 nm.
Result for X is 0.94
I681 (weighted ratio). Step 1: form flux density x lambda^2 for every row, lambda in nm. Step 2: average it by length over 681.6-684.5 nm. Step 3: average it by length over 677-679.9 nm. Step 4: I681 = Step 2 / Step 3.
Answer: 1.05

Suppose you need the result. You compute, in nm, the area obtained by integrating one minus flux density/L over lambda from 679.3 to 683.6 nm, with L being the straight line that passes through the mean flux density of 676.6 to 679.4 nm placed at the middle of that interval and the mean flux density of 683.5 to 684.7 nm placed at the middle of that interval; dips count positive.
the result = 0.13 nm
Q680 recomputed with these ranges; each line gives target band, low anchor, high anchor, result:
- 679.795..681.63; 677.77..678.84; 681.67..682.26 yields -0.05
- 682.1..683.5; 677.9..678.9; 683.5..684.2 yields 0.02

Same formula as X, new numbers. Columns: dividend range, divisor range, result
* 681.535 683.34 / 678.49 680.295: 1.04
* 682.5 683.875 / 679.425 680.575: 1.04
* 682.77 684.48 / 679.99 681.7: 1.04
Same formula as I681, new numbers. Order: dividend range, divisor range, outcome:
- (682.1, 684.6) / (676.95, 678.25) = 1.00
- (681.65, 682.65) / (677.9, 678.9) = 1.05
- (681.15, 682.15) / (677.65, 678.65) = 1.04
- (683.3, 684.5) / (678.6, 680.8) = 1.10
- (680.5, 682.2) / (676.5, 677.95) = 0.95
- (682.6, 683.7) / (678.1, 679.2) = 1.11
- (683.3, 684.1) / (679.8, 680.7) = 1.06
